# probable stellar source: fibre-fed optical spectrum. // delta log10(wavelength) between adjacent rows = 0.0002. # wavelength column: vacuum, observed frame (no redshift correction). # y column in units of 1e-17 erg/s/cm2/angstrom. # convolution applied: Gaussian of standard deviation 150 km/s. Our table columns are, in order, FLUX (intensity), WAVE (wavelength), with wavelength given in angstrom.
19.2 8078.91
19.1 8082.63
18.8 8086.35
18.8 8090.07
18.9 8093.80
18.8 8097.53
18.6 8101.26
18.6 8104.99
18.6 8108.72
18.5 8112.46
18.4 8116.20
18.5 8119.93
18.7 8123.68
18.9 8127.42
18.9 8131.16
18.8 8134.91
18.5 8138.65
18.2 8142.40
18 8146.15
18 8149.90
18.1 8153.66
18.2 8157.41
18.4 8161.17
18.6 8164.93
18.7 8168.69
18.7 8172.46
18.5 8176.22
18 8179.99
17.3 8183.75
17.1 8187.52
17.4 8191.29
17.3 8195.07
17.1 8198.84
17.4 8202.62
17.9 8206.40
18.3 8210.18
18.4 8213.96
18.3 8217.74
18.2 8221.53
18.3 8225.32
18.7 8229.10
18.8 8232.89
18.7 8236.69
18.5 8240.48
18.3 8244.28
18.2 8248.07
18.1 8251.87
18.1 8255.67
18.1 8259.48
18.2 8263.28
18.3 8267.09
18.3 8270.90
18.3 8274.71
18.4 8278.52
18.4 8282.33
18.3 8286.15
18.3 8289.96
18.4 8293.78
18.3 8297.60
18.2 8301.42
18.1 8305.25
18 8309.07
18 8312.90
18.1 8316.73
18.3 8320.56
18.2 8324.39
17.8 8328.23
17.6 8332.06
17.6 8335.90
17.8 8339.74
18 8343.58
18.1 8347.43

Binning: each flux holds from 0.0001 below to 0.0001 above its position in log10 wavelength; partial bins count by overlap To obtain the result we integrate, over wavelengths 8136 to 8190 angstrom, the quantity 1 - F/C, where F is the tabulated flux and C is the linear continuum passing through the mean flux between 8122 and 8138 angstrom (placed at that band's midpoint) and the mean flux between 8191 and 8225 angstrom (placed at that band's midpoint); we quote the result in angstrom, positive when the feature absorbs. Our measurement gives 0.70 angstrom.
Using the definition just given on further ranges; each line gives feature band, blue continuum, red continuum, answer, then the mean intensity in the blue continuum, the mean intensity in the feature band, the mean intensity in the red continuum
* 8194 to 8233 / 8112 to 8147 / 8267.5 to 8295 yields 0.8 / 18.6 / 18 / 18.3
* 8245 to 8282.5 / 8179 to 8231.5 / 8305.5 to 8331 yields -0.6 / 17.8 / 18.2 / 18.1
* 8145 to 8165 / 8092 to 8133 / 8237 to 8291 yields 0.4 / 18.7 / 18.2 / 18.3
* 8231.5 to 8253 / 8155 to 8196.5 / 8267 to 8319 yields -0.3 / 18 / 18.4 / 18.2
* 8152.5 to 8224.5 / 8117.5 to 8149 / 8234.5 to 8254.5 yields 1.8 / 18.5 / 18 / 18.4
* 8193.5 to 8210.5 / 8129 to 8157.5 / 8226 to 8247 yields 0.9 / 18.4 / 17.5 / 18.6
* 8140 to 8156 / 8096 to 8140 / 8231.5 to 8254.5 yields 0.4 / 18.7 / 18.1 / 18.4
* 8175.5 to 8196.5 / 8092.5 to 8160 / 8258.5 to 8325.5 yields 1.0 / 18.5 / 17.6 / 18.2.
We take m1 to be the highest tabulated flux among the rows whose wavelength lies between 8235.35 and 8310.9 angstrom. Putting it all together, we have 18.7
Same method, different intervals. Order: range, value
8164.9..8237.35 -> 18.8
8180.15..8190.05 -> 17.3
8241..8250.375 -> 18.3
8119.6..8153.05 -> 18.9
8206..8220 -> 18.4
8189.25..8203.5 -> 17.4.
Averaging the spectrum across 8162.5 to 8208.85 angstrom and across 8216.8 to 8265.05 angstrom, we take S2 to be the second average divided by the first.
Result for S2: 1.03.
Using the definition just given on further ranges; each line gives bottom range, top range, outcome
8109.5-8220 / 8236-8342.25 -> 1.00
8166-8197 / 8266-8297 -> 1.02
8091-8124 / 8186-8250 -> 0.97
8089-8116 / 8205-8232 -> 0.98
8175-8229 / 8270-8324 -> 1.02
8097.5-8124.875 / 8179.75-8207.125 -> 0.94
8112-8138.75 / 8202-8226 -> 0.97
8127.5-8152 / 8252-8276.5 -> 0.99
